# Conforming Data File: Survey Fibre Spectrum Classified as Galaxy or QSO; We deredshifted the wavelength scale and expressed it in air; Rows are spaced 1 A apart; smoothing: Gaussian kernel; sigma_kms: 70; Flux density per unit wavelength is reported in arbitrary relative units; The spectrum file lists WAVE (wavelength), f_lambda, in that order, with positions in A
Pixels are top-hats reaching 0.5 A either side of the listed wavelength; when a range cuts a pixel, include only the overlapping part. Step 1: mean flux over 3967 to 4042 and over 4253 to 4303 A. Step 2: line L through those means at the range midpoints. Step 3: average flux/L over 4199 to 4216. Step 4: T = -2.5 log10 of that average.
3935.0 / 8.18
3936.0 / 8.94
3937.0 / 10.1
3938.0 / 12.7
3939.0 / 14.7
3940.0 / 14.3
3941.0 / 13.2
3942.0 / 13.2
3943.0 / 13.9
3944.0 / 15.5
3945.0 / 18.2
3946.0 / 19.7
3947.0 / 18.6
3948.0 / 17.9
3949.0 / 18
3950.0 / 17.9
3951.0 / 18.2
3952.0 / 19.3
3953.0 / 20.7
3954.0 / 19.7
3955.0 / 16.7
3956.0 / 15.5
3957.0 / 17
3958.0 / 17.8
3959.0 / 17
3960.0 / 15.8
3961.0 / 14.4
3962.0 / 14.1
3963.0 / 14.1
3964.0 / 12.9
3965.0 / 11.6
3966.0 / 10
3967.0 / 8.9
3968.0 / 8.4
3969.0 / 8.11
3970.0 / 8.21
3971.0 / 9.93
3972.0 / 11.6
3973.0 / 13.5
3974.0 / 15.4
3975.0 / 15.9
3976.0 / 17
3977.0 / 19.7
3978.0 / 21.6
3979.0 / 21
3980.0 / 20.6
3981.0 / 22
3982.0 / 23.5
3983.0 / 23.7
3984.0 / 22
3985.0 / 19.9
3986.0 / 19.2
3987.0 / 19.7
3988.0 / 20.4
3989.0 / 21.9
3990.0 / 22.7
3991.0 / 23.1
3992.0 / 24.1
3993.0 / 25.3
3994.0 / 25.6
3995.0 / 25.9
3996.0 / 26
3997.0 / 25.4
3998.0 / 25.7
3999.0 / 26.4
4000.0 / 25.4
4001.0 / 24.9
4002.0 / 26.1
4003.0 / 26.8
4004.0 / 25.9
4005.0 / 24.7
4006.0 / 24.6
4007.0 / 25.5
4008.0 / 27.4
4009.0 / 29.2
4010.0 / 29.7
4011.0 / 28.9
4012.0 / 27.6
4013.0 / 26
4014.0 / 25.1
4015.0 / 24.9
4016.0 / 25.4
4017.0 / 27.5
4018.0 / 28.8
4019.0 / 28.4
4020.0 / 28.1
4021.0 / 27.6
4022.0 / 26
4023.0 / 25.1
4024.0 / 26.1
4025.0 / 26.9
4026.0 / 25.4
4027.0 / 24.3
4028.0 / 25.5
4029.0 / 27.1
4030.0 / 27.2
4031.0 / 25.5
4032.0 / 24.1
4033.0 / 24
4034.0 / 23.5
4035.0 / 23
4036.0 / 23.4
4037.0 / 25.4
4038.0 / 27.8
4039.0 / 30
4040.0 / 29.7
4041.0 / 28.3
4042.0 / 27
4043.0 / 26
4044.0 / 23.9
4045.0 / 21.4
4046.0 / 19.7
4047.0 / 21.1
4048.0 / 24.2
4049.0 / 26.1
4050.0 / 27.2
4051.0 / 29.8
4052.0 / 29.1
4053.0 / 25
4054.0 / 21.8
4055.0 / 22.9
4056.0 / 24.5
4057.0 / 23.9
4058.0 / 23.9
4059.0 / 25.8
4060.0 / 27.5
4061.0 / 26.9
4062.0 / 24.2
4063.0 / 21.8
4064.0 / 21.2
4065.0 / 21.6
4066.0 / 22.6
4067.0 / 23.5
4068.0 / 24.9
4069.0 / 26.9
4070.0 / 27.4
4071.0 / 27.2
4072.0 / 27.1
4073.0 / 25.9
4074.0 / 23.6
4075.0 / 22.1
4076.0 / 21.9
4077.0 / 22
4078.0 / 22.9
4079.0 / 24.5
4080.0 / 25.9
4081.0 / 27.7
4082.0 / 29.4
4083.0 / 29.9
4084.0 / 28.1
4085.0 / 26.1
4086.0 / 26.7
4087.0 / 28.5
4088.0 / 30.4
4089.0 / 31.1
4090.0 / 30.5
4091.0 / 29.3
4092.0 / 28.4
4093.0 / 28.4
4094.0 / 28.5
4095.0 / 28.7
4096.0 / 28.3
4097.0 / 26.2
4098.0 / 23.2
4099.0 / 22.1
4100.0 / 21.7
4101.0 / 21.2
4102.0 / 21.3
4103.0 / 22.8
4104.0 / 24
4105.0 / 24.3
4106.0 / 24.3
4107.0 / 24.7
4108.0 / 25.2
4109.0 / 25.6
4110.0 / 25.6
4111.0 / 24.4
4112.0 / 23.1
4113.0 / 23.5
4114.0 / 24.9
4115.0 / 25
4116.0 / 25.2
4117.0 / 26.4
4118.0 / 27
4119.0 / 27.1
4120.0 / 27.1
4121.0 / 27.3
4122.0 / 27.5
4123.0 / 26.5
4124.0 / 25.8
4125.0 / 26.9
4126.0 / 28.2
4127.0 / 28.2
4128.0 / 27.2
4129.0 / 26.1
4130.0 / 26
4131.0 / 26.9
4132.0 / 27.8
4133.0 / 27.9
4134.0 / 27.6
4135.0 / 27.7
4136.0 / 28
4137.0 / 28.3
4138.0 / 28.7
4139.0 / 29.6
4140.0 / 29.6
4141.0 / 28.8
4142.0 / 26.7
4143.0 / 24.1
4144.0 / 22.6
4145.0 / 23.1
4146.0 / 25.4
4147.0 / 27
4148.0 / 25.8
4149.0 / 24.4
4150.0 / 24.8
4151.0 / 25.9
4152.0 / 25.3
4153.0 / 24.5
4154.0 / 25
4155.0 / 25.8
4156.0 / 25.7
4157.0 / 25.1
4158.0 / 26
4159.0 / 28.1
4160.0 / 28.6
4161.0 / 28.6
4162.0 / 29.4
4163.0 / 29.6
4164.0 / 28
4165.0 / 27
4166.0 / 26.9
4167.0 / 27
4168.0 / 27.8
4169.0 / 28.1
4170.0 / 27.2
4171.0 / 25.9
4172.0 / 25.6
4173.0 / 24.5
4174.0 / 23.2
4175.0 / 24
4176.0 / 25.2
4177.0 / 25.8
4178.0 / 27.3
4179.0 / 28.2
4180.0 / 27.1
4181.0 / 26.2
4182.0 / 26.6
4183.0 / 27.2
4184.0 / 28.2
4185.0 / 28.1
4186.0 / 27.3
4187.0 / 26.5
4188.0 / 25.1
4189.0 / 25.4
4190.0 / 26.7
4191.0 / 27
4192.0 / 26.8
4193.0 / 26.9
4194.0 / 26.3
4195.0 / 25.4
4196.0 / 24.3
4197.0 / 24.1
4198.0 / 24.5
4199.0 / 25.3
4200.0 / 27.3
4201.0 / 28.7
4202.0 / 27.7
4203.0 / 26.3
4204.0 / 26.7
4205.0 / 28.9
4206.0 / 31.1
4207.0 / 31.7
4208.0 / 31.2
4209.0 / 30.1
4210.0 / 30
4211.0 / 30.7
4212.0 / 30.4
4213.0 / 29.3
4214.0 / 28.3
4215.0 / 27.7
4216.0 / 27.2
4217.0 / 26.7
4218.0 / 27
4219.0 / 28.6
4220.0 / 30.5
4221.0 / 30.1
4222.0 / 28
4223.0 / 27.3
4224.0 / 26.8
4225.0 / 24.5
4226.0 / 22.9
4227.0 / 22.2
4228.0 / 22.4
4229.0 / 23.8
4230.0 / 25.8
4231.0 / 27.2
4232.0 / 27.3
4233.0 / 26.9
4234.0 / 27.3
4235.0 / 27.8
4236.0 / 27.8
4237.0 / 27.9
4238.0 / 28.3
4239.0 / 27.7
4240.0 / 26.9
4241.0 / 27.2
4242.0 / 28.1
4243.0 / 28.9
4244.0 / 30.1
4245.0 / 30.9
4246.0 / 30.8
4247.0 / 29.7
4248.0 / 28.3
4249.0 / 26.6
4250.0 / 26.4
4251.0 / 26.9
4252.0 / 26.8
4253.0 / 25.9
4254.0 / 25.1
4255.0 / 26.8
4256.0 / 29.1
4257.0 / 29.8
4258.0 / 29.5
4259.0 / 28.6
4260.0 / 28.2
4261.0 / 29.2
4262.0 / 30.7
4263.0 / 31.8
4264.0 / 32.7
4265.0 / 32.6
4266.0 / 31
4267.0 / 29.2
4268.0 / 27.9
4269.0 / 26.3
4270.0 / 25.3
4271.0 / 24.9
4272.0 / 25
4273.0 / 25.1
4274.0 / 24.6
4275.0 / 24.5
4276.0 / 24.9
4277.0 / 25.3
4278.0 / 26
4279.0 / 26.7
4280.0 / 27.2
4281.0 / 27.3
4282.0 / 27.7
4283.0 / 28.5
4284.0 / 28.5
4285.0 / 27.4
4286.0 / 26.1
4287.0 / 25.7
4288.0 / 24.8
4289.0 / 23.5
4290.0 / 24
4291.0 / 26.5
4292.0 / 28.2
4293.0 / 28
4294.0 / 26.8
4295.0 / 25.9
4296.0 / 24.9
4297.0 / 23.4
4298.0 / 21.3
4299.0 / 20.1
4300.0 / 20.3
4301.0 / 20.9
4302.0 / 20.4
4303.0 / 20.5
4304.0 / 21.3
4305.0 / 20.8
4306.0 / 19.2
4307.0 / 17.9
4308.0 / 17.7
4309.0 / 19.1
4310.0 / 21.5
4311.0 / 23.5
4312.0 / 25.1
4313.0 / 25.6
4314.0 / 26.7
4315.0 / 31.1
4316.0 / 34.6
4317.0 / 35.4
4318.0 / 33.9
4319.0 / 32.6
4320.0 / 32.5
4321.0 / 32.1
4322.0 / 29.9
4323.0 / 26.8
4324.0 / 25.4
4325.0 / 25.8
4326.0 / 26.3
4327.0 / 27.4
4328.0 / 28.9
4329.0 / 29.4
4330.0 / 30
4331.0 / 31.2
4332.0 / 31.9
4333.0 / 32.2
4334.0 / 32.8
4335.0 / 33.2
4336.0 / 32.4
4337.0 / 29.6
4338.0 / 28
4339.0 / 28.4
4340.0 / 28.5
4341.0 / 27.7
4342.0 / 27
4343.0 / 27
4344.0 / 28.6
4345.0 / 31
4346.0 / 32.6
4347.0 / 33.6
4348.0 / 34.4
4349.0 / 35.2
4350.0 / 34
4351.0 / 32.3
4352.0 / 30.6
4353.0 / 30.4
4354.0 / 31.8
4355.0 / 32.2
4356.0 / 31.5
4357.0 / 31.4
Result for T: -0.13 mag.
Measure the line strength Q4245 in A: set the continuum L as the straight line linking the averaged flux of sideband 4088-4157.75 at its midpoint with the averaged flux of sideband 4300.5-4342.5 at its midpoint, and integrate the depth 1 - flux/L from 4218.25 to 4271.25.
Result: -1.9 A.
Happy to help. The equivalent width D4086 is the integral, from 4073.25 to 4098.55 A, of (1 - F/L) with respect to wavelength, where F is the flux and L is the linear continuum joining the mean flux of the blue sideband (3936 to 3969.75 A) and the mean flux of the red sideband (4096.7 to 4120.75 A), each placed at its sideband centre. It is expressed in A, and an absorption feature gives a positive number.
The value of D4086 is -4.2 A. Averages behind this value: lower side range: 15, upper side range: 24.4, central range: 26.9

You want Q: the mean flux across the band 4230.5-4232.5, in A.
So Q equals 27.2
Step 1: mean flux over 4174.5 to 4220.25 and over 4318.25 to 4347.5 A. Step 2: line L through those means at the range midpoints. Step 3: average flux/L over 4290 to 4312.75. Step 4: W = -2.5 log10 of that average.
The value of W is 0.284 mag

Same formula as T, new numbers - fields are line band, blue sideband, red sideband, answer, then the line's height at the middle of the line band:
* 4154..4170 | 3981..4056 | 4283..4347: -0.053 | 26.1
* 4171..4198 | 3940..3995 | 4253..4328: -0.117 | 23.4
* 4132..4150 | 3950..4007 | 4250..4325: -0.165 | 23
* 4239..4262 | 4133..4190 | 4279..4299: -0.083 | 26.2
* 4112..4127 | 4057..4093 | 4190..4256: 0.005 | 26.4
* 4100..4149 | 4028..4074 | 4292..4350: -0.008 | 25.7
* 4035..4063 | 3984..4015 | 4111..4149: 0.009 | 25.5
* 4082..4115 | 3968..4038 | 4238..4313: -0.074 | 24.3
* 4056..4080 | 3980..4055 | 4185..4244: 0.061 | 25.8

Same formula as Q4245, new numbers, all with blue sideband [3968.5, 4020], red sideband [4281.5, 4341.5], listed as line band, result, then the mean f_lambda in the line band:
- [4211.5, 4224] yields -1.40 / 28.4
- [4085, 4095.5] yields -2.18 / 28.9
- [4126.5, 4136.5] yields -1.18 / 27.3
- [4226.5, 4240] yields -0.34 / 26.4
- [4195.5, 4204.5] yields -0.29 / 26.1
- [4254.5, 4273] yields -1.87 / 28.7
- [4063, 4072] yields -0.29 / 24.4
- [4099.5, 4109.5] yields 0.25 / 23.5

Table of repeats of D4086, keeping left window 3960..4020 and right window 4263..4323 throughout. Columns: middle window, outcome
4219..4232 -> -0.6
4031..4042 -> -2.0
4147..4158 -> -0.7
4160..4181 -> -2.4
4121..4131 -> -1.5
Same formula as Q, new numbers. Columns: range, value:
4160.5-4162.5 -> 29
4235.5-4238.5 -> 28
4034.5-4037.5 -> 23.9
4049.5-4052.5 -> 28.7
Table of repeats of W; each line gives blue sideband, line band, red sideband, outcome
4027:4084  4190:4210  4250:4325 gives -0.06 mag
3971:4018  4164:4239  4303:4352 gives -0.02 mag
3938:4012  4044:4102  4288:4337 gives -0.19 mag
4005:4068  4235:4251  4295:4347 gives -0.07 mag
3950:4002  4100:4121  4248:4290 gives -0.09 mag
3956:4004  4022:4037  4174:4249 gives -0.21 mag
